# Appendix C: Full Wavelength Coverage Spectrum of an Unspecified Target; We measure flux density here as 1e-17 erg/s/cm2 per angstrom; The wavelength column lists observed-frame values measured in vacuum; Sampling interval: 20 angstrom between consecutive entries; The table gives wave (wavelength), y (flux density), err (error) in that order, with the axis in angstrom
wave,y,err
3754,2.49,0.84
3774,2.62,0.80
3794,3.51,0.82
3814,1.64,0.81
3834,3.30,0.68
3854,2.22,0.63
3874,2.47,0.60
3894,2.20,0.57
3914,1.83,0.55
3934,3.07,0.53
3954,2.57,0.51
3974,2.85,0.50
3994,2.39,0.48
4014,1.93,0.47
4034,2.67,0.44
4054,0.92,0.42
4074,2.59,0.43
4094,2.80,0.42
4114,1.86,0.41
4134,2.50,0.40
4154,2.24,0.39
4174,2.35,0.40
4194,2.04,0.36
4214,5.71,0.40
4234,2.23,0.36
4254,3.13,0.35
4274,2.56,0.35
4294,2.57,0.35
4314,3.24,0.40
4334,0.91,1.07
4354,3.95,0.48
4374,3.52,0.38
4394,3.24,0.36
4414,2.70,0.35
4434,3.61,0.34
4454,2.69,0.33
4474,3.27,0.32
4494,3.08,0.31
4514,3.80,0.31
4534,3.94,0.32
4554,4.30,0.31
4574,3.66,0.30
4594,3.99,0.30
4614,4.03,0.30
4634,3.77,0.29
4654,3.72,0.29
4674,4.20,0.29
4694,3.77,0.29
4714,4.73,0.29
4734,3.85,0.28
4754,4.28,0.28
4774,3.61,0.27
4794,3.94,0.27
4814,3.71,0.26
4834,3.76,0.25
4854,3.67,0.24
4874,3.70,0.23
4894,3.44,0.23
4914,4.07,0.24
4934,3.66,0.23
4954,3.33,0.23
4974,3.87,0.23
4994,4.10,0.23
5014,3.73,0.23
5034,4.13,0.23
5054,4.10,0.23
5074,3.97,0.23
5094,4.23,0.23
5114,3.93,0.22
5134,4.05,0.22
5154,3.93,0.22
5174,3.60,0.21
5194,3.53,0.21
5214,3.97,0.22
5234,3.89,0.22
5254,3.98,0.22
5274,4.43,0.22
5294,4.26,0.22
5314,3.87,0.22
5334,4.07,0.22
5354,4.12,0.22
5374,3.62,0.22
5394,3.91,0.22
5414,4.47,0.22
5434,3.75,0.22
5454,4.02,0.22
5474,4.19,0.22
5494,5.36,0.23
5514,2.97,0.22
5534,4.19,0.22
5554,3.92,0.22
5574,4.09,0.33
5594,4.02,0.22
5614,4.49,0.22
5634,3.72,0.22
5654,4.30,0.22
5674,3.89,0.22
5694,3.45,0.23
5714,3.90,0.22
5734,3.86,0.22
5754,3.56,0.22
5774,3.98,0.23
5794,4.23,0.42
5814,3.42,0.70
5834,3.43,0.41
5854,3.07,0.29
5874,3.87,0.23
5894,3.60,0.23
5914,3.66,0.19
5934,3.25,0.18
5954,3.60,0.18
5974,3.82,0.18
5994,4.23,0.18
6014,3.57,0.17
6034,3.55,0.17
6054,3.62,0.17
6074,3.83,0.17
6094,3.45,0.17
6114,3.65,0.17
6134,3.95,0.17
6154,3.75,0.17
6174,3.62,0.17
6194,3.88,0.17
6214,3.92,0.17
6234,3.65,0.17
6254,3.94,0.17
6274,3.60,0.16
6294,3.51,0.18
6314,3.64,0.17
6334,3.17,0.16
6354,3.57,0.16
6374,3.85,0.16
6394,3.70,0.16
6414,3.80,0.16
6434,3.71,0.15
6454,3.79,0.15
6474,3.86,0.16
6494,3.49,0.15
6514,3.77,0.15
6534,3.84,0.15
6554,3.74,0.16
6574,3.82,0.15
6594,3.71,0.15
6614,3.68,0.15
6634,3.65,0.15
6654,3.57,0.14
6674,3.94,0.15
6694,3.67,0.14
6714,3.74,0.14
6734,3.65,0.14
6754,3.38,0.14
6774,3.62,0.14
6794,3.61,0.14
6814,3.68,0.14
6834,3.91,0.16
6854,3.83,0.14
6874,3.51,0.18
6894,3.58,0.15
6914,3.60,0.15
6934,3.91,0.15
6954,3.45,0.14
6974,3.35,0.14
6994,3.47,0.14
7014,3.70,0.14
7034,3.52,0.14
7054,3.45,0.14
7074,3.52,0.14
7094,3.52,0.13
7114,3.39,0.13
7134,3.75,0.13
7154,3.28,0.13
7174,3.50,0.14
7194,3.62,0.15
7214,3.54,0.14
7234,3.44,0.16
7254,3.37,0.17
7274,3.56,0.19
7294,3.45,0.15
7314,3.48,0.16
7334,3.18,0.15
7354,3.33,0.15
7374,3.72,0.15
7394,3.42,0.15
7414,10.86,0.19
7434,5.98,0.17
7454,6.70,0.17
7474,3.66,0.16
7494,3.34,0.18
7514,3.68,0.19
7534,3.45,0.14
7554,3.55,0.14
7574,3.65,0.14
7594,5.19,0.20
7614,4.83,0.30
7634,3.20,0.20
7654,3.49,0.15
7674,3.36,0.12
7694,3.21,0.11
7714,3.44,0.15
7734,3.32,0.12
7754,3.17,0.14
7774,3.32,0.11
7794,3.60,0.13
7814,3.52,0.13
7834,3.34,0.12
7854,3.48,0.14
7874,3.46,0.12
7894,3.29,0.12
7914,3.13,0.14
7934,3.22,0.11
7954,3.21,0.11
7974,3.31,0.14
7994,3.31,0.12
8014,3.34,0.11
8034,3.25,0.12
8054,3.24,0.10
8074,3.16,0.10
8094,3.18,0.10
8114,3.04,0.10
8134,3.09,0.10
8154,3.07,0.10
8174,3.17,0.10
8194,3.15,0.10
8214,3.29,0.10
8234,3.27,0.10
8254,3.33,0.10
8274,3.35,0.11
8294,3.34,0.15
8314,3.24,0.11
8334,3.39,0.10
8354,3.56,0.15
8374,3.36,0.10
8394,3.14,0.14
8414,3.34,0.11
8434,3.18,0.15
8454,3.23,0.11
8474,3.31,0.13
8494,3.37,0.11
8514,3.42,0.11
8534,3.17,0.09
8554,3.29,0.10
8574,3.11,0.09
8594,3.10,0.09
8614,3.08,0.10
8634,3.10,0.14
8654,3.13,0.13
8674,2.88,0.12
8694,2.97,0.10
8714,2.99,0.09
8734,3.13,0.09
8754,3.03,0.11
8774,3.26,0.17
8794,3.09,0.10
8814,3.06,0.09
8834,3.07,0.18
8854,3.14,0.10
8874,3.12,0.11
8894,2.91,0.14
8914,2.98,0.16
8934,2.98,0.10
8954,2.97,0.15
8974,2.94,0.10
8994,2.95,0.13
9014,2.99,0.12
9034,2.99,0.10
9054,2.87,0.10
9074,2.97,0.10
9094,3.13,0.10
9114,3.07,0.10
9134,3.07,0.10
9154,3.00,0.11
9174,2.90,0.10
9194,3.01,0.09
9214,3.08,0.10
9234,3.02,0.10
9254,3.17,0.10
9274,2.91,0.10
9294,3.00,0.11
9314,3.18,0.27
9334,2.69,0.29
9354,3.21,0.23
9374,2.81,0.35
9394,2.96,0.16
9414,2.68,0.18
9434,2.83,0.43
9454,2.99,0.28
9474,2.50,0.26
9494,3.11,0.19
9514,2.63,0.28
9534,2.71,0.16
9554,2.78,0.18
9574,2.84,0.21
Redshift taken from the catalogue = 0.13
